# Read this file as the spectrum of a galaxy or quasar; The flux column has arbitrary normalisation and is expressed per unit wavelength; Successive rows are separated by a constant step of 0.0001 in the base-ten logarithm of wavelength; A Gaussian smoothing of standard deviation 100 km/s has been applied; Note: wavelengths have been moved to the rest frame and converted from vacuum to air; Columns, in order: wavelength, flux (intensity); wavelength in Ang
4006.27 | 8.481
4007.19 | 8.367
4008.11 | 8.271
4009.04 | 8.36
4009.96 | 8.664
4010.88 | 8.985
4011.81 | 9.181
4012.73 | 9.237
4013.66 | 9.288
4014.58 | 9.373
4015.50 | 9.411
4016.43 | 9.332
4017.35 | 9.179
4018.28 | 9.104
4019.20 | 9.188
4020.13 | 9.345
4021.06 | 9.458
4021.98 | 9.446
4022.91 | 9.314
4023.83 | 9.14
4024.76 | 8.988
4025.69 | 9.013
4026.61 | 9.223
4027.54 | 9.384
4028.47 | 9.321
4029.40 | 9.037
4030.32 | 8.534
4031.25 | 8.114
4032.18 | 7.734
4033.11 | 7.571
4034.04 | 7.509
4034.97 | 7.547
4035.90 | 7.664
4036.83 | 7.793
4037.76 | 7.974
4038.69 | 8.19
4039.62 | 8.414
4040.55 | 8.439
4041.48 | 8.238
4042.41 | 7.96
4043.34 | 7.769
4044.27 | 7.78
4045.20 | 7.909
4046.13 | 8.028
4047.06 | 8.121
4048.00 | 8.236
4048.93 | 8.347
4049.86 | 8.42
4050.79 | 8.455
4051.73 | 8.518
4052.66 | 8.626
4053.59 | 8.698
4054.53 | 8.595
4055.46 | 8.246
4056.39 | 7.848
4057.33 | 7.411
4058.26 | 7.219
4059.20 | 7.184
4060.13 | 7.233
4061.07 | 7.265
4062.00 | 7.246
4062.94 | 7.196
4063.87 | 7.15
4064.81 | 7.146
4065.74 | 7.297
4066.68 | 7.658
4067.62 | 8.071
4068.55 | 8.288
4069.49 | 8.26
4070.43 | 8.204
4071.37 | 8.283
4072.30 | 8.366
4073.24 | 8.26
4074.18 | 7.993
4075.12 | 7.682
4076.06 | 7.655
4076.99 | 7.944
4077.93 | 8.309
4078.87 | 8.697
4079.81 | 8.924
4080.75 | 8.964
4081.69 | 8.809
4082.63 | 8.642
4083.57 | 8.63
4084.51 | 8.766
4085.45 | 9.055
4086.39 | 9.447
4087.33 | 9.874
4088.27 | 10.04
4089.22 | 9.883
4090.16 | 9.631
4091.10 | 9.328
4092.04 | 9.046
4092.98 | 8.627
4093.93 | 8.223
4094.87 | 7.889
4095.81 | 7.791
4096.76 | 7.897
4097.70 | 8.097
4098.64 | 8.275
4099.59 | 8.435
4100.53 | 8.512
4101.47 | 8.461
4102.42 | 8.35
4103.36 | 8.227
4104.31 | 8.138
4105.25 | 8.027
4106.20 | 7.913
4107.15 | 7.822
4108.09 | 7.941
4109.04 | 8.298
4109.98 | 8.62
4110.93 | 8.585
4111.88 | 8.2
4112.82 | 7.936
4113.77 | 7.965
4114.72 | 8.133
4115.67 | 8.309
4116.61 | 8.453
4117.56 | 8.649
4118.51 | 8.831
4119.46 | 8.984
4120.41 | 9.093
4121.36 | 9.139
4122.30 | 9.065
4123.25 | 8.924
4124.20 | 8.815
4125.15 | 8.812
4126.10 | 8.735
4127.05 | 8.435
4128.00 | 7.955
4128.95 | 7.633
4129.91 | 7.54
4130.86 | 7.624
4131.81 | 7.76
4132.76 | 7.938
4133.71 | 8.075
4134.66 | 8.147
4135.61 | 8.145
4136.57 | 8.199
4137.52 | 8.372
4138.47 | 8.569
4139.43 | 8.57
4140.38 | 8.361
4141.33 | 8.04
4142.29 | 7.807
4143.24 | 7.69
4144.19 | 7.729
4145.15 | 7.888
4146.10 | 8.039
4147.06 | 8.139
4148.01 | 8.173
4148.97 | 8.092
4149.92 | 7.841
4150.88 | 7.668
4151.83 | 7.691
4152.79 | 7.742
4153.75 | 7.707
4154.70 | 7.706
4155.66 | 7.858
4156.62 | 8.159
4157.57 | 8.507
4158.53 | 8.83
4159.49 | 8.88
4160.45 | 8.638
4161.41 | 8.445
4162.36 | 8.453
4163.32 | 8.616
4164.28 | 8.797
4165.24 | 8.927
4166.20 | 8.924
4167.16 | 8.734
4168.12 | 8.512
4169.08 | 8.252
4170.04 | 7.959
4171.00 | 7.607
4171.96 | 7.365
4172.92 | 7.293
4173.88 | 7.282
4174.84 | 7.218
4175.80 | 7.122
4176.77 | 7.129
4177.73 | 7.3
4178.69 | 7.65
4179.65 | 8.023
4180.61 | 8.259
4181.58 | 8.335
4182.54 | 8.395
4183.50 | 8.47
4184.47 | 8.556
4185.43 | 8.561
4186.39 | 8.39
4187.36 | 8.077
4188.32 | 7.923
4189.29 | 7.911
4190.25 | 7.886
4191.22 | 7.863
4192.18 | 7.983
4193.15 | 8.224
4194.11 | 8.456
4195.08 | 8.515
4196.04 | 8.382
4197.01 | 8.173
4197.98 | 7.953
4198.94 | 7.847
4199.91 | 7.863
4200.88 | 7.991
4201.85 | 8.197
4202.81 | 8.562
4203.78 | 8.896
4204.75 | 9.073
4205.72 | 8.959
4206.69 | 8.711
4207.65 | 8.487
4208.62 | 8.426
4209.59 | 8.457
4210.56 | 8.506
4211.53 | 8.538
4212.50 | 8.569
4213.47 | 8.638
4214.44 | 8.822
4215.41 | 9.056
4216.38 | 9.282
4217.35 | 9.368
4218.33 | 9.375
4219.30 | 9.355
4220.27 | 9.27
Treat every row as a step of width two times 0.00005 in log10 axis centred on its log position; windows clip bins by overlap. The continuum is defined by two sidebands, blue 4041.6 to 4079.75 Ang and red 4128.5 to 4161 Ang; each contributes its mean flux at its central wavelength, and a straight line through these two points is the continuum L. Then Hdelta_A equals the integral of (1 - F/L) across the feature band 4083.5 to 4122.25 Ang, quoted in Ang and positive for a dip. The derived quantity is -2.8 Ang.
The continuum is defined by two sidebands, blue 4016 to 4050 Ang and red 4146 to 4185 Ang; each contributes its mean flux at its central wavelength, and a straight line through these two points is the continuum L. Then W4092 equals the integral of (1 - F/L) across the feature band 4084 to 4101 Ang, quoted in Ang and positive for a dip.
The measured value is -1.0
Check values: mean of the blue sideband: 8.51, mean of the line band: 8.82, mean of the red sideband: 8.08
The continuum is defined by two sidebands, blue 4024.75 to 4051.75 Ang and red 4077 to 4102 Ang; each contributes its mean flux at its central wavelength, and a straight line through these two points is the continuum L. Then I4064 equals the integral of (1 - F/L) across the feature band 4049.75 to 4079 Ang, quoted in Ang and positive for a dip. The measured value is 2.1 Ang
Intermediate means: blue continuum 8.26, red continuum 8.76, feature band 7.9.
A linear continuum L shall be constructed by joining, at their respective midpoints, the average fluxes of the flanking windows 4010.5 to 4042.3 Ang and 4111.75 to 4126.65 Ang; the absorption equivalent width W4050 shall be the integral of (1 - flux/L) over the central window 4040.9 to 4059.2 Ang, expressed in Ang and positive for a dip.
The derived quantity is 1.28 Ang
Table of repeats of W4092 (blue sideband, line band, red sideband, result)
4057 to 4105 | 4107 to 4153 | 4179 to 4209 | 0.3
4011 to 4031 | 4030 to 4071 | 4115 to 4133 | 4.9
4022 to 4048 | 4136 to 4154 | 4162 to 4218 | 0.6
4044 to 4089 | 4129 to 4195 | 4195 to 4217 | 2.7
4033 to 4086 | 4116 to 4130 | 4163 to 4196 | -1.0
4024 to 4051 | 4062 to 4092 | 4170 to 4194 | -1.1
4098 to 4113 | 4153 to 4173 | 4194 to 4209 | 0.1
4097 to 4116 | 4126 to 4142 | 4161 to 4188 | 0.1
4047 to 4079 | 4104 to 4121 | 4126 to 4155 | -0.8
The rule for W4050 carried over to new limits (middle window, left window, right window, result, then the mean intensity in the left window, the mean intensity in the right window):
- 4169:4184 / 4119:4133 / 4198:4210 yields 1.3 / 8.44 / 8.44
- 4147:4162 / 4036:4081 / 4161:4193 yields -0.1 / 8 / 8.07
